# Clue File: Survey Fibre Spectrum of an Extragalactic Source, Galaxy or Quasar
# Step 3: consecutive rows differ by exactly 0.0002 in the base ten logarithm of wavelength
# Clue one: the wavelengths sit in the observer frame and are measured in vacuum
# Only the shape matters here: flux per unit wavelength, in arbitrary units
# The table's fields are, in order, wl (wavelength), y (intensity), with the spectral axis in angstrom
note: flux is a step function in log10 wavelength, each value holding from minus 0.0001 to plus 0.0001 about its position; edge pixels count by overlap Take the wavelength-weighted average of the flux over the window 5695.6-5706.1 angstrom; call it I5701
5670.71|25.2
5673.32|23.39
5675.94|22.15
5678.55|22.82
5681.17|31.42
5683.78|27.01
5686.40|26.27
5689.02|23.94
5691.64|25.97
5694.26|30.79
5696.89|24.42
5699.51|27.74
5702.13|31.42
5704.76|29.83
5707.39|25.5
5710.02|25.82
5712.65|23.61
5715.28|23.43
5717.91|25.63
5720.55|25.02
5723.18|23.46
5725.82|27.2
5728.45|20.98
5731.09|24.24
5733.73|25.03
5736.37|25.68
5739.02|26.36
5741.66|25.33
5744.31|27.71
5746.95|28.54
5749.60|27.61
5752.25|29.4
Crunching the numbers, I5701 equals 28.4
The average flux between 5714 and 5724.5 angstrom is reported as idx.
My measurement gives 24.4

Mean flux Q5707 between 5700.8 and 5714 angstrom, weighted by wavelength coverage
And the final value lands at 27.2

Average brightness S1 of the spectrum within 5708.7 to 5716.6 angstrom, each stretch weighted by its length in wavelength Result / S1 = 24.3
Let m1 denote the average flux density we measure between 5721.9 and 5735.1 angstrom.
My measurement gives 24.2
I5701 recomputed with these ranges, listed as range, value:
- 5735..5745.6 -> 26.2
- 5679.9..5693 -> 26.9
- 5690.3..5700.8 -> 27.2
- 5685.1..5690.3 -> 25.1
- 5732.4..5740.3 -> 25.7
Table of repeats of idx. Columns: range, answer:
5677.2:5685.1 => 27.1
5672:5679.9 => 22.8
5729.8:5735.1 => 24.7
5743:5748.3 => 28.1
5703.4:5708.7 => 27.7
